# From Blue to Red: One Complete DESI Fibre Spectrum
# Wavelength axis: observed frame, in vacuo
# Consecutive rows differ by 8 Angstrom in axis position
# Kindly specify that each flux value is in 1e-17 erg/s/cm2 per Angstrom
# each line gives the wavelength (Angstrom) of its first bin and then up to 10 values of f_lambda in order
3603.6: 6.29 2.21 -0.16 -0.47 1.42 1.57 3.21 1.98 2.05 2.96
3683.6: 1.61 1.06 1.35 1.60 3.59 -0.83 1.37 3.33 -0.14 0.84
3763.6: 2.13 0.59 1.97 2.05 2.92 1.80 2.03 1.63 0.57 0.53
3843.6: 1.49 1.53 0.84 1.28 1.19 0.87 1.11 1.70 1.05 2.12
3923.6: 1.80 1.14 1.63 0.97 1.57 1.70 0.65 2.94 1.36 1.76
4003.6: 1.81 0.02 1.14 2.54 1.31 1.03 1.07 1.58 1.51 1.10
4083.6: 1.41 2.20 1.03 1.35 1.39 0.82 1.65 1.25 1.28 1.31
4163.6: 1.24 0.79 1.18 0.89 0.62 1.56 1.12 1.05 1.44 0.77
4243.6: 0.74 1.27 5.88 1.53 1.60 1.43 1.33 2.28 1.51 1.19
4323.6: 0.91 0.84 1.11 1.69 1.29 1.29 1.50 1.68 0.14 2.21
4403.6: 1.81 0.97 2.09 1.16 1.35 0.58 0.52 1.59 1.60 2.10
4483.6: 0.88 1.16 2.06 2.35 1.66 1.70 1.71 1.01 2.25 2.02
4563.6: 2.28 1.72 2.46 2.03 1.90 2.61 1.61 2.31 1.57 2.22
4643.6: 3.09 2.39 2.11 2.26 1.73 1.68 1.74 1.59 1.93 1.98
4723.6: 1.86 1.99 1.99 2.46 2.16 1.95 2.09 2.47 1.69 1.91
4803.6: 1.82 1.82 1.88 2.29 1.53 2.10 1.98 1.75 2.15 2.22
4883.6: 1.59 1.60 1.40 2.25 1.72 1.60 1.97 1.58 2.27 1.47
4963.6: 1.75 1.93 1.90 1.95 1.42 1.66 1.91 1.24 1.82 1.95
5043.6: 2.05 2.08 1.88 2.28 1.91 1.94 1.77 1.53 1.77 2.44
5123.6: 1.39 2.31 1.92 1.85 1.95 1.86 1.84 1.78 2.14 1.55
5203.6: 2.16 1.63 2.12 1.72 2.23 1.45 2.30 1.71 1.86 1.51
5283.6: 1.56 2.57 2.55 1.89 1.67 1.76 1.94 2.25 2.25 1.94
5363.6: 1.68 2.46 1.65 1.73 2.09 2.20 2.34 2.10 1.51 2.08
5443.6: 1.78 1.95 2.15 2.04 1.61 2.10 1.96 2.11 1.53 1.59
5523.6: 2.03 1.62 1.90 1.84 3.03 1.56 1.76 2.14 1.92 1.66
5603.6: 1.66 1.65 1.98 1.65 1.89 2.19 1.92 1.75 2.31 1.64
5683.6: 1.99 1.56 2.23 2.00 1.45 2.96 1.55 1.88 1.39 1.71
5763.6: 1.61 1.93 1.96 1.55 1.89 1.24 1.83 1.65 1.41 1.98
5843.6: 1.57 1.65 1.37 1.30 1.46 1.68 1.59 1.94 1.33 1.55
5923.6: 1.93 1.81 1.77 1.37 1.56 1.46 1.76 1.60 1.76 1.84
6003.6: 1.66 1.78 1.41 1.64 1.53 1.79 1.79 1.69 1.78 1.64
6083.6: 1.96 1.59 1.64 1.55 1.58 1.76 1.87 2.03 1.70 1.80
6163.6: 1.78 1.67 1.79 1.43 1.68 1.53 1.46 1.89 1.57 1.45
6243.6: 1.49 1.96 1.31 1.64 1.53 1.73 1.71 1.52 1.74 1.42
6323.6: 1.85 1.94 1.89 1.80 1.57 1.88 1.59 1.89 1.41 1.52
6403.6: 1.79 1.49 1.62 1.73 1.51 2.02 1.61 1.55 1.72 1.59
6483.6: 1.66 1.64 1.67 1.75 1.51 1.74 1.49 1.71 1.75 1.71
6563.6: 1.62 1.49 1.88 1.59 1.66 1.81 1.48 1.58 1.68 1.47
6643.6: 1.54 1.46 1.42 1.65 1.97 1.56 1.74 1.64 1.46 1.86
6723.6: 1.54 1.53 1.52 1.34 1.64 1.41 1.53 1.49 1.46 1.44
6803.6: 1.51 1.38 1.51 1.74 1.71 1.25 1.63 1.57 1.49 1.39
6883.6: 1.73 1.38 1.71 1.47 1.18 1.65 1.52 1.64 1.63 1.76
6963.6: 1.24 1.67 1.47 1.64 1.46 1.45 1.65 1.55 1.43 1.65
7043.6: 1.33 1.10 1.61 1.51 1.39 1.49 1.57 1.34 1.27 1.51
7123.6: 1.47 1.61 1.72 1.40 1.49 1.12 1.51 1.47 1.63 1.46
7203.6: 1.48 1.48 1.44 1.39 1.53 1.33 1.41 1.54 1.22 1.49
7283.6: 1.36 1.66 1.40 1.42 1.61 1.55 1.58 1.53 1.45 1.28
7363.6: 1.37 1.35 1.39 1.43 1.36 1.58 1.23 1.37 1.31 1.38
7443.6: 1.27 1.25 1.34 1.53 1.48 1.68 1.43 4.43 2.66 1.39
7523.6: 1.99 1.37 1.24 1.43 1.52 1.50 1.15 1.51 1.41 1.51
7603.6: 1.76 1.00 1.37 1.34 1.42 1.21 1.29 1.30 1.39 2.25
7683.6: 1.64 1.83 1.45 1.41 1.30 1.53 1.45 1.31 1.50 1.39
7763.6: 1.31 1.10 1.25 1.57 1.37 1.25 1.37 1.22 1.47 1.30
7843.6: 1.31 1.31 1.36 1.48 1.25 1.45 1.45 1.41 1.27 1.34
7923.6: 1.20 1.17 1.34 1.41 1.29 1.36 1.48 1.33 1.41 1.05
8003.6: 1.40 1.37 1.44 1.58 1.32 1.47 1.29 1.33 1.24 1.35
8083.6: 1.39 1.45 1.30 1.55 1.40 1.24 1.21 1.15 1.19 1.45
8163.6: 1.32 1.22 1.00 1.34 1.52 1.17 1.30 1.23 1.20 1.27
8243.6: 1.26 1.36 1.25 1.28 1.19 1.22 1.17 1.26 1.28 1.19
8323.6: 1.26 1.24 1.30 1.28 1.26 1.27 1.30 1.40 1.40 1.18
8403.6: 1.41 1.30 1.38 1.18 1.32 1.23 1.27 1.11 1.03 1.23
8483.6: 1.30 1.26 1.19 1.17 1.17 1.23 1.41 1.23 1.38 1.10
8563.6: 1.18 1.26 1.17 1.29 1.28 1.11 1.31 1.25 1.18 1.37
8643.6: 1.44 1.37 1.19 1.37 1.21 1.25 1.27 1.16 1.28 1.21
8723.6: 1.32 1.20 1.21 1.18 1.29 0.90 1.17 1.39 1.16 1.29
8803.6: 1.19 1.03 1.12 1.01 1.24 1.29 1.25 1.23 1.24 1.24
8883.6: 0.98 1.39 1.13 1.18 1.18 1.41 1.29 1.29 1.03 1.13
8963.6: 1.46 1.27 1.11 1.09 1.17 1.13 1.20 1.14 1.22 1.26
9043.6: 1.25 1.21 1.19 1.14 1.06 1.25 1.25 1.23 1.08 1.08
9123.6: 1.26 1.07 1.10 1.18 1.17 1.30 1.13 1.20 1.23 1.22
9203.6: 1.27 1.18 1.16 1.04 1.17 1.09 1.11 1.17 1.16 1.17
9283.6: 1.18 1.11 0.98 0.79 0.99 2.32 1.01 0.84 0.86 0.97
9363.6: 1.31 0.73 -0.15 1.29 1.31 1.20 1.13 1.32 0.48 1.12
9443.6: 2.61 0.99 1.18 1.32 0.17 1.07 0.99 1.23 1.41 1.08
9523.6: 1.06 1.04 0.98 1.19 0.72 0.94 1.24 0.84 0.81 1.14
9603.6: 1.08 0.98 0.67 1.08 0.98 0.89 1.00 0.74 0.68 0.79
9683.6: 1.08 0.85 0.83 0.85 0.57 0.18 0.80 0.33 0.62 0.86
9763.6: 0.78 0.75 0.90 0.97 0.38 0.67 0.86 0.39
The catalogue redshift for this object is 0.14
